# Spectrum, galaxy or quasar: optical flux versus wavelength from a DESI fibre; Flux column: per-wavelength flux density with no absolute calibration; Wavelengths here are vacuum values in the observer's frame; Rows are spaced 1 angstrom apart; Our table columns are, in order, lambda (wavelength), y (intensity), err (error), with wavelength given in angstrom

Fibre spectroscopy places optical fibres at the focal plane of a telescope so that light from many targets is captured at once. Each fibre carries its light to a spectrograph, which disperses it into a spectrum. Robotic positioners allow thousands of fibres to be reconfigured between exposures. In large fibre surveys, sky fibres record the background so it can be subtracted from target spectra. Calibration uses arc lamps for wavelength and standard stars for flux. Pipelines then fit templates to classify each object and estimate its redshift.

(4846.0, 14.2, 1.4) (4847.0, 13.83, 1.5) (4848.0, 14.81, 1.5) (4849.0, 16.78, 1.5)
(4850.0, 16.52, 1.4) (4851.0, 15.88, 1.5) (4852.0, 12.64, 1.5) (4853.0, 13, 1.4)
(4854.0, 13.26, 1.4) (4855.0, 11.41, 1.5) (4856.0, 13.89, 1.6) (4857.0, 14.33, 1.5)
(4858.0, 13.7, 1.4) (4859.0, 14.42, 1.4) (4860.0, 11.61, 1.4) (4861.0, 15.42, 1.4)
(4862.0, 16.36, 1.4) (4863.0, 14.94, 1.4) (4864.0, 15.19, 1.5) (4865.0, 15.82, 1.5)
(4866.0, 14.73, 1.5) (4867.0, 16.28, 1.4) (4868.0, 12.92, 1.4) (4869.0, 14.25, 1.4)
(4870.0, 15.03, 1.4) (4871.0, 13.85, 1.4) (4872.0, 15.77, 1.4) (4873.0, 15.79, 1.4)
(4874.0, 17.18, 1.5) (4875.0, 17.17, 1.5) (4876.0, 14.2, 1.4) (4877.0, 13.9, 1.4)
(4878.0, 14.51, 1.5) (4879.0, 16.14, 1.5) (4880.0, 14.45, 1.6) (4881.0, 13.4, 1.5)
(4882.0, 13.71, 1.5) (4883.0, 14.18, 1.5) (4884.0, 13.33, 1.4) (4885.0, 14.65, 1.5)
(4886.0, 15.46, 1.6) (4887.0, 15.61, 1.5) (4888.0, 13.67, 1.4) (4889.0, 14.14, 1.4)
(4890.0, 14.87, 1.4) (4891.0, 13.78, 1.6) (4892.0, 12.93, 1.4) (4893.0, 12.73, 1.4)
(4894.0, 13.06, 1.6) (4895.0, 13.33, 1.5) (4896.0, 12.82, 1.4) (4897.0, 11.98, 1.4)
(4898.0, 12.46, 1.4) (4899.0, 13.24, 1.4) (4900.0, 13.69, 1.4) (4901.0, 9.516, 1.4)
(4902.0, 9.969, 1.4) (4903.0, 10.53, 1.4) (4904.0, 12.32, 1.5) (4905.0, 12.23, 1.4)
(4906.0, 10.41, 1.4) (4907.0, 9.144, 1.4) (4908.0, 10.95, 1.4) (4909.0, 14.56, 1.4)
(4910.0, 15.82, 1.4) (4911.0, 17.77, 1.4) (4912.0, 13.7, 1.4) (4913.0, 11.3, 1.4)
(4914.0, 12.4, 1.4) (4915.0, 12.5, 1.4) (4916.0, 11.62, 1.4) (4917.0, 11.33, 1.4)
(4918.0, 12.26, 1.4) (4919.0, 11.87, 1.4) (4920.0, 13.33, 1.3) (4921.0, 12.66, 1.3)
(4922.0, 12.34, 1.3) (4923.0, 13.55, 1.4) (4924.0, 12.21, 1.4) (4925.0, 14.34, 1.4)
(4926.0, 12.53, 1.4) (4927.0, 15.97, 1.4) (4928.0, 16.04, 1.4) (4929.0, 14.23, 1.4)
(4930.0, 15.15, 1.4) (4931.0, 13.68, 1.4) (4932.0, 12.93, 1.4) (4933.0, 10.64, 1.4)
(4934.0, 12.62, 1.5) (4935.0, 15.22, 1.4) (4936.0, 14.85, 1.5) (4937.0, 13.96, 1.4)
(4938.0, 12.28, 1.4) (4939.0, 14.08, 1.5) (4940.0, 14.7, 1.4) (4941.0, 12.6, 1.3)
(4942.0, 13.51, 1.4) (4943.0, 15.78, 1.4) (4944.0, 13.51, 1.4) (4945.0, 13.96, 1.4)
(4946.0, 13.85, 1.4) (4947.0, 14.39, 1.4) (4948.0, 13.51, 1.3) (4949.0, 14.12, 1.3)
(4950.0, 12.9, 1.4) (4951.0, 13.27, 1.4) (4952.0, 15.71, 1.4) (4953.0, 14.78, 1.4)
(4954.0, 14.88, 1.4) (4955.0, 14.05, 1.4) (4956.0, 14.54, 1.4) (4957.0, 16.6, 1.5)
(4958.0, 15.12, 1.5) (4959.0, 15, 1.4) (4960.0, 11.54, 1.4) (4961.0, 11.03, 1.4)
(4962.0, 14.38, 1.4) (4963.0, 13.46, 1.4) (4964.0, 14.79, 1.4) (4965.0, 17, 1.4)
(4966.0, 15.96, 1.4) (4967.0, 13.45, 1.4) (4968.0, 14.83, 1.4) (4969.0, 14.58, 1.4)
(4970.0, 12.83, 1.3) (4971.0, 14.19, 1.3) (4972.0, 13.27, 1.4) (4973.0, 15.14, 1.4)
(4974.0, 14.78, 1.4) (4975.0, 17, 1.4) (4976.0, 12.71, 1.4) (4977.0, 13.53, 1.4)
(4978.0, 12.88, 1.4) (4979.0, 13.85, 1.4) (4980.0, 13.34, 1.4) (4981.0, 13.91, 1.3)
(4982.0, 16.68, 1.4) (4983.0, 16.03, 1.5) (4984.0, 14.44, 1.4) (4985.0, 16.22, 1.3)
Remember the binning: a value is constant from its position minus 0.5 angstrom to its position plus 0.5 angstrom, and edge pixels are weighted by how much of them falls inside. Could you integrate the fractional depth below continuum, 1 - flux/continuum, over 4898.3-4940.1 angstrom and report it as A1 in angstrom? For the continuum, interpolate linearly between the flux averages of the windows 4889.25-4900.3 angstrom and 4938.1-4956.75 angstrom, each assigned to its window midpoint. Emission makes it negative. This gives 2.1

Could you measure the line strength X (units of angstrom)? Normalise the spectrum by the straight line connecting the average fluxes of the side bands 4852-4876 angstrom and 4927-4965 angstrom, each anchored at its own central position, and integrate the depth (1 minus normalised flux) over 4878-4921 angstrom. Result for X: 3.9 angstrom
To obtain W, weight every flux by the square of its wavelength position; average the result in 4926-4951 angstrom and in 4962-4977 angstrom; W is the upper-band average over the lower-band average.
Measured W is 1.1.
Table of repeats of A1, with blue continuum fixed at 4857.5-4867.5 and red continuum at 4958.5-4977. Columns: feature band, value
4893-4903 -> 1.68 angstrom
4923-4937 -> 0.55 angstrom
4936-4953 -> 0.48 angstrom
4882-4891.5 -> 0.21 angstrom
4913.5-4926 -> 1.69 angstrom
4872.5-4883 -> -0.18 angstrom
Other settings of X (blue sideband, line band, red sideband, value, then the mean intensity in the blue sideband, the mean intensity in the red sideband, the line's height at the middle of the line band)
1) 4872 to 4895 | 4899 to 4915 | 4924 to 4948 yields 2.14 angstrom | 14.5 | 13.9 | 14.2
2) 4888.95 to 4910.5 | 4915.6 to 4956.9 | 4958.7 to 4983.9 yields -0.98 angstrom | 12.4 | 14.2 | 13.4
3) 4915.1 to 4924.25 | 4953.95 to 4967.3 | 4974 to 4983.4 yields -0.59 angstrom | 12.4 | 14.4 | 13.8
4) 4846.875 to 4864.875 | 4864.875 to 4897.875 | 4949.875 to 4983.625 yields 0.00 angstrom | 14.4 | 14.4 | 14.4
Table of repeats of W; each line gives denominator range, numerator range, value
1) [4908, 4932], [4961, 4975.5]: 1.10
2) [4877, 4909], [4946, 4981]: 1.12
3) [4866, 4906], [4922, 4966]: 1.04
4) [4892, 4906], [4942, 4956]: 1.20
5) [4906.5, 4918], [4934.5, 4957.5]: 1.13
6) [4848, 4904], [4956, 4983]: 1.06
